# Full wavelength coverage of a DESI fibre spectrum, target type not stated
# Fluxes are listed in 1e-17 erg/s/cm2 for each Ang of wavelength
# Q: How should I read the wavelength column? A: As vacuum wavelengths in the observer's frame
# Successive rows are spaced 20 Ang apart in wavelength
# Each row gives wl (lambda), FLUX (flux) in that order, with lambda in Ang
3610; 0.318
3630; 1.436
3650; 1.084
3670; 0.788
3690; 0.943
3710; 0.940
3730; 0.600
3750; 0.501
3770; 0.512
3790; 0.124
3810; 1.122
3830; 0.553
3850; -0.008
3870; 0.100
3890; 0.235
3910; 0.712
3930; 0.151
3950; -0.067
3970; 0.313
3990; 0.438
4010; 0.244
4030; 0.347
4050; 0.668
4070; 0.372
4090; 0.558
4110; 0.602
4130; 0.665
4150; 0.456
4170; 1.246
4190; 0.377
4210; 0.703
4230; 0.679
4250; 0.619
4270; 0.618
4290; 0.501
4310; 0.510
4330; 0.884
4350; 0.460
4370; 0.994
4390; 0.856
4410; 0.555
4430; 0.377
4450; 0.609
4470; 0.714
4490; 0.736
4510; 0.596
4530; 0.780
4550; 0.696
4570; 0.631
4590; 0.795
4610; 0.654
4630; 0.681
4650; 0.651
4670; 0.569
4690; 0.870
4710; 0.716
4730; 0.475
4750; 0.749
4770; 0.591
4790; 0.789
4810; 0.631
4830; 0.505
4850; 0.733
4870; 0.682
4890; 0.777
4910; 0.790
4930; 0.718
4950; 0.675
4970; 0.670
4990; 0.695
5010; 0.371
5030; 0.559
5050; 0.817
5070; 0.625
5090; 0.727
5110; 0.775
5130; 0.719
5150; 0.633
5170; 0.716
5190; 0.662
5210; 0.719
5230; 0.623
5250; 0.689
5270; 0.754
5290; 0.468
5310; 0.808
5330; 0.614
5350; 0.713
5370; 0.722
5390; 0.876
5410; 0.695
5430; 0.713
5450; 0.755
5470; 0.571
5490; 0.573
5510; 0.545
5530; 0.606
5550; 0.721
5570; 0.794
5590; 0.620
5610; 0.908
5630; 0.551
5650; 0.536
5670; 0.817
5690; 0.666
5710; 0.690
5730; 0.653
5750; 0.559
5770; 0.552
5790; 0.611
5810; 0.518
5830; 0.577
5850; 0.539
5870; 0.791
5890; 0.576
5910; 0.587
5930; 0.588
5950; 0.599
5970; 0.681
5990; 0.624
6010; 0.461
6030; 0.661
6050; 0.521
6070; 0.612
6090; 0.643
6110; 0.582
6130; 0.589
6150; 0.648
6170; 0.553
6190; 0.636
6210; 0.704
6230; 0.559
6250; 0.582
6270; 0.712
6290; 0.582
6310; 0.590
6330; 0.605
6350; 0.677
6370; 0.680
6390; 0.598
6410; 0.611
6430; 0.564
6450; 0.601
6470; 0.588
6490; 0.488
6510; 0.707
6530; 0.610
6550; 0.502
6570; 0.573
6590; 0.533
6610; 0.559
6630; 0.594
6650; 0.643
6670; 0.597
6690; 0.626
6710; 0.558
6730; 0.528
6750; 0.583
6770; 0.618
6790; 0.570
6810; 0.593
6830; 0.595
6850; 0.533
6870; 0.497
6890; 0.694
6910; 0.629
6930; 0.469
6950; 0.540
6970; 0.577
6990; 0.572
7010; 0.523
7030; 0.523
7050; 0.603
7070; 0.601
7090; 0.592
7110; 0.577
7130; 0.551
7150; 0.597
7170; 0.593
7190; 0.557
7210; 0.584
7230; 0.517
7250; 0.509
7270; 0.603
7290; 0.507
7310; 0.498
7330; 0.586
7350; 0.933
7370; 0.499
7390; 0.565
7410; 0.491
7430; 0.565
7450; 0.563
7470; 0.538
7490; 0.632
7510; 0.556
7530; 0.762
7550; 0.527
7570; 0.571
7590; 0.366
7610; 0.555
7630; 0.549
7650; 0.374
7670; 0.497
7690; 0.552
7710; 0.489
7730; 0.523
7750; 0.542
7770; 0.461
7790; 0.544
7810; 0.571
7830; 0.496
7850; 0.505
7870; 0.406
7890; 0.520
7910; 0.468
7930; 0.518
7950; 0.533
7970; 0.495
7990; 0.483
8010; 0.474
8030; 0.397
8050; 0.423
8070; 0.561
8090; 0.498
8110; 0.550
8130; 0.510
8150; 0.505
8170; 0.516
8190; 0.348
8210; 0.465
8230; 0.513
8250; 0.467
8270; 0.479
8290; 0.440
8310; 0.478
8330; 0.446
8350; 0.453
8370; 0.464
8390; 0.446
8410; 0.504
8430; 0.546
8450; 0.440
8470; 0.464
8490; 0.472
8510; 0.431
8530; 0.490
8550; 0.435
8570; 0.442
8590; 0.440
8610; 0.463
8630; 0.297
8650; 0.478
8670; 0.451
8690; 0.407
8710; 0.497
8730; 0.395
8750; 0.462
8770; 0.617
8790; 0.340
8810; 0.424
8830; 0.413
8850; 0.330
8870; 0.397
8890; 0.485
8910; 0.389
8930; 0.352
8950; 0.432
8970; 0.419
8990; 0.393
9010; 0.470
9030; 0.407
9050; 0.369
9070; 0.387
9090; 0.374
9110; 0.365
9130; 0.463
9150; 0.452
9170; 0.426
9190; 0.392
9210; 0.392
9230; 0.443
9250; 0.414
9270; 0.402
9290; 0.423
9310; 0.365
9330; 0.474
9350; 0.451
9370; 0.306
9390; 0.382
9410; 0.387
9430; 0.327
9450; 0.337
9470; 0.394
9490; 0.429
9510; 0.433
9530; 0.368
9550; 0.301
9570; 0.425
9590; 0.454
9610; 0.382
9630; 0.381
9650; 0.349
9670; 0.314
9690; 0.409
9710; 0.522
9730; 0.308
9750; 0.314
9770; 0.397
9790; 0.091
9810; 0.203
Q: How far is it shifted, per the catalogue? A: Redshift 0.120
